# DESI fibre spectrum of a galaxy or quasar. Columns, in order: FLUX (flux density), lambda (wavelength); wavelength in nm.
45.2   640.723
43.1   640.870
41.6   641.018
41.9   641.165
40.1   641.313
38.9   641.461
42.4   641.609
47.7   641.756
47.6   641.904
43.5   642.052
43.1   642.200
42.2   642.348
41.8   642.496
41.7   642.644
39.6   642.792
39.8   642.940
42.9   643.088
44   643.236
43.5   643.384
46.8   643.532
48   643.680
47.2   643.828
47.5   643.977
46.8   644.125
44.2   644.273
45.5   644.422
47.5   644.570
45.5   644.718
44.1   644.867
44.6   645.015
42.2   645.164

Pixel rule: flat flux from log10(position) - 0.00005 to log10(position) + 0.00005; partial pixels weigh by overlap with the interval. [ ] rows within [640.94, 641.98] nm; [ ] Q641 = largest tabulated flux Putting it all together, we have 47.7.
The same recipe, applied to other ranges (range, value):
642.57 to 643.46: 44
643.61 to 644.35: 48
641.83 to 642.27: 47.6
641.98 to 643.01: 43.5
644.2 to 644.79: 47.5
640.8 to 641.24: 43.1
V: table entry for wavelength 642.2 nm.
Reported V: 43.1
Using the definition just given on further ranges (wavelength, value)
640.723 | 45.2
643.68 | 48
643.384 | 43.5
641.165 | 41.9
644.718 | 45.5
